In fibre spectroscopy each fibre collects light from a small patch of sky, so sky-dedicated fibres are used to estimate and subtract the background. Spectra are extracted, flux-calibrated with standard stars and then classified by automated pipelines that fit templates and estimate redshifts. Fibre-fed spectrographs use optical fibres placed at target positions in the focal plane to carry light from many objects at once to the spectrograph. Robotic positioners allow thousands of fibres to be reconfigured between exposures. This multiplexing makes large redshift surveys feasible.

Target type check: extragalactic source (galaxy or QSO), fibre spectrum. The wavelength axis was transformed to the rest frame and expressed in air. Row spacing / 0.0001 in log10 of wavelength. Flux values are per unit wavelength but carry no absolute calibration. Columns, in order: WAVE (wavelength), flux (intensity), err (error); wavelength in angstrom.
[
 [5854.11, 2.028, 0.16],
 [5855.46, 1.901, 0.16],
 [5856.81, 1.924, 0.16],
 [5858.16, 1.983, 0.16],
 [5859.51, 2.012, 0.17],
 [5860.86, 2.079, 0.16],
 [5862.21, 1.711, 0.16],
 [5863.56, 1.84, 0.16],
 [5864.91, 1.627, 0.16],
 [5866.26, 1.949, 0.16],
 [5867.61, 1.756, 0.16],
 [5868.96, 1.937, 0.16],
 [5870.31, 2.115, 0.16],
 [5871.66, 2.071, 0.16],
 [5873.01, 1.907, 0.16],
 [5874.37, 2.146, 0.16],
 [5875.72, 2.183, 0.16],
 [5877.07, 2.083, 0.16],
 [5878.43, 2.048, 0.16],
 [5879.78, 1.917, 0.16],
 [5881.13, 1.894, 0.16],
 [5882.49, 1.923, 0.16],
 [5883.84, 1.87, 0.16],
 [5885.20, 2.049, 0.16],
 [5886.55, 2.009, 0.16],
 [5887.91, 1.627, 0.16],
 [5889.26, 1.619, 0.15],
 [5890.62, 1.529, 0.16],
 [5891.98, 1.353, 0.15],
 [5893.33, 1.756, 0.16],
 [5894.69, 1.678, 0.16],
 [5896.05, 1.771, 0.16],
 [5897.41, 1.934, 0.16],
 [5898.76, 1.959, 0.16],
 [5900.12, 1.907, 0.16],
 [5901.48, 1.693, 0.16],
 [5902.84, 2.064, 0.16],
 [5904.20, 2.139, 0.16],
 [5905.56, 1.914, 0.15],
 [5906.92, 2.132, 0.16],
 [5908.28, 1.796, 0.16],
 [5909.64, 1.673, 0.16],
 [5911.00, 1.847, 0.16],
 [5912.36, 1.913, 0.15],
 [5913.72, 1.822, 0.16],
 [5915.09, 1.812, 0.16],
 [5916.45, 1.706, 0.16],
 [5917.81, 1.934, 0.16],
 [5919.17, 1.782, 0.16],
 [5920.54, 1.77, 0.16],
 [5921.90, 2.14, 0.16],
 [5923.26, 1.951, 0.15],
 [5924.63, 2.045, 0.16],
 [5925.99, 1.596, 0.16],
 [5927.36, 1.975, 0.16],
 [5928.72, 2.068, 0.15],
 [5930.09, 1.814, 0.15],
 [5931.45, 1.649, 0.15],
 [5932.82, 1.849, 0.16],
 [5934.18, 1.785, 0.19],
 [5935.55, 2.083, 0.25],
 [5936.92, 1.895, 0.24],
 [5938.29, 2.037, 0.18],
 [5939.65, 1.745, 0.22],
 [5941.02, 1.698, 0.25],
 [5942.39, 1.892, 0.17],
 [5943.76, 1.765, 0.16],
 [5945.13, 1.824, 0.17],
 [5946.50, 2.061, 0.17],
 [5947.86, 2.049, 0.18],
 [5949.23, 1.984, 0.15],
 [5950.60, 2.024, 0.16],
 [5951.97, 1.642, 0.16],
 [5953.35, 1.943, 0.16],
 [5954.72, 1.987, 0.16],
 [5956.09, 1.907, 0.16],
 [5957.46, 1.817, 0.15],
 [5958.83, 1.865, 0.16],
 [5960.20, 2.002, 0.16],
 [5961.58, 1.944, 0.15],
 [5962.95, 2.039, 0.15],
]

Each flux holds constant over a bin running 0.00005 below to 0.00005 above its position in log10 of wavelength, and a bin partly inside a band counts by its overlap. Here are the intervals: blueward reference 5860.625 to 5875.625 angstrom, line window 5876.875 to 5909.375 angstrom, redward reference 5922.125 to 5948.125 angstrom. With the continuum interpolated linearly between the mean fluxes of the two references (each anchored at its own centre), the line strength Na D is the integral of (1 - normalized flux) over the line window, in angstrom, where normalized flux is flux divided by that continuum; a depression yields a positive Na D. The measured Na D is 0.96 angstrom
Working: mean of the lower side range 1.93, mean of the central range 1.86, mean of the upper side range 1.89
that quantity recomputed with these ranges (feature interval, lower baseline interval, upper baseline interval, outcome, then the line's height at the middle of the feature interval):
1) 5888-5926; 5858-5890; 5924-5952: 1.5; 1.91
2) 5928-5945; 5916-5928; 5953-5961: 0.4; 1.9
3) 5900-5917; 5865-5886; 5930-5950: 0.4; 1.93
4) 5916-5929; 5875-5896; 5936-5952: -0.1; 1.87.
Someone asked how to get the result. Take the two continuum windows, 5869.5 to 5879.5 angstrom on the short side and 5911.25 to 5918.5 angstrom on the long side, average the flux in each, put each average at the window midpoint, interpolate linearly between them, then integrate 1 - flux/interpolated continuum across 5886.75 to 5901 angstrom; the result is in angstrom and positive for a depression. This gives 1.71 angstrom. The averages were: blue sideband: 2.07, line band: 1.72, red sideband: 1.84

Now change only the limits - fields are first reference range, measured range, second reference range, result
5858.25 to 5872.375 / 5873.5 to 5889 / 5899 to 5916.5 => -0.5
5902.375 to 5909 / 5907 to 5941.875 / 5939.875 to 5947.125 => 1.1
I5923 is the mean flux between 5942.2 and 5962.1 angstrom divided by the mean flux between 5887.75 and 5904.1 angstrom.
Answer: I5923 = 1.09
